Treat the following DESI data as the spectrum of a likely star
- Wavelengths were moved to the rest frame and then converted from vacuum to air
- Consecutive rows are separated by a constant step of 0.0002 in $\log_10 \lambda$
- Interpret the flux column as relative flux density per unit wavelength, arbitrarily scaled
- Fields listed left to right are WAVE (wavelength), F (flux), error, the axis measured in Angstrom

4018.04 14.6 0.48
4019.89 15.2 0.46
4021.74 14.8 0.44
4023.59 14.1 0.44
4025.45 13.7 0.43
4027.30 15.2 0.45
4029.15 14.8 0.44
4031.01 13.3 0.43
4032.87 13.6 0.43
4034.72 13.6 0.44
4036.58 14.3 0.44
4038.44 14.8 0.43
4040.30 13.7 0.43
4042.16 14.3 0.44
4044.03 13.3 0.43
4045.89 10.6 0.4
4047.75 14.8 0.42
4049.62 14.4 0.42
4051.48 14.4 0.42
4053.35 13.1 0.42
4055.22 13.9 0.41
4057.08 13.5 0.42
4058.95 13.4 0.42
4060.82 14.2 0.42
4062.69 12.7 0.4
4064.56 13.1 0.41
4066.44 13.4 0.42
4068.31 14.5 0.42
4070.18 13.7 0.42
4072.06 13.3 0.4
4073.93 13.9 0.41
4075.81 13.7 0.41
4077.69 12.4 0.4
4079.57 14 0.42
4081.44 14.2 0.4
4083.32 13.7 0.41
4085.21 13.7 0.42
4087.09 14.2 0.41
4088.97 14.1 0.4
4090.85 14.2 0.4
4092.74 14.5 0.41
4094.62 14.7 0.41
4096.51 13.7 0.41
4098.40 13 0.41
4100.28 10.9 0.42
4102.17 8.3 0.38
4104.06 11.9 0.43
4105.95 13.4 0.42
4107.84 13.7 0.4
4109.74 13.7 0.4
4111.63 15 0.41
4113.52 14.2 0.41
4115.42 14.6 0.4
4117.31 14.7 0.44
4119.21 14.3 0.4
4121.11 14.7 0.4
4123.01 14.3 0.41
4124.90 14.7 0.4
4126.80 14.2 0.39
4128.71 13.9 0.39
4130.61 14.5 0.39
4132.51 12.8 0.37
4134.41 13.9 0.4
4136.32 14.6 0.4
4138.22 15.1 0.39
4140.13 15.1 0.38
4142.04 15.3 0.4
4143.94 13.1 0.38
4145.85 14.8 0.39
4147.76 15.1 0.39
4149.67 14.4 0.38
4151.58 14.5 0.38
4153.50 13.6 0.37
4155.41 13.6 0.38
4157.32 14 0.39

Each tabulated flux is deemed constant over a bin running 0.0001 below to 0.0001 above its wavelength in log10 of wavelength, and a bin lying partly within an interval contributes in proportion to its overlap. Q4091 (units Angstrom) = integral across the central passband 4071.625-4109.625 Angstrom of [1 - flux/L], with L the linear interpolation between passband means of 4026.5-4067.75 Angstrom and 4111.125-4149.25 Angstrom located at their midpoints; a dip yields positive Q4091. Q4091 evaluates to 2.2 Angstrom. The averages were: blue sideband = 13.7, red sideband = 14.4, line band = 13.3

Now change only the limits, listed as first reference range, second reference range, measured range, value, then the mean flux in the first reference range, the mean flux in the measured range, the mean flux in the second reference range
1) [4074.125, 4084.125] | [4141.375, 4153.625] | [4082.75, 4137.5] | 1.01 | 13.6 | 13.7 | 14.4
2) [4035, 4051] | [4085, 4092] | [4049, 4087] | 0.80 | 13.8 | 13.7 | 14.1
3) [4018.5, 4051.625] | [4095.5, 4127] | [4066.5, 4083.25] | 0.07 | 14.1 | 13.7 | 13.5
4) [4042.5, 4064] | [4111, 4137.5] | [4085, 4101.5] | 0.45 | 13.5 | 13.6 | 14.3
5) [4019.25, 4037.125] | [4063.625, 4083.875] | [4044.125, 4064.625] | 0.62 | 14.2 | 13.5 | 13.6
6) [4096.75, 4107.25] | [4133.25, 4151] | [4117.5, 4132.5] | -1.06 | 11.7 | 14.3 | 14.6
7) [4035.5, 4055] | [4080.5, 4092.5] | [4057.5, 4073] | 0.41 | 13.8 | 13.5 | 14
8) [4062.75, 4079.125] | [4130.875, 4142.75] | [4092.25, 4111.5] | 1.51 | 13.5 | 12.8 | 14.5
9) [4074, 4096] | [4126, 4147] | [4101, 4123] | 0.97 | 13.9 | 13.5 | 14.3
